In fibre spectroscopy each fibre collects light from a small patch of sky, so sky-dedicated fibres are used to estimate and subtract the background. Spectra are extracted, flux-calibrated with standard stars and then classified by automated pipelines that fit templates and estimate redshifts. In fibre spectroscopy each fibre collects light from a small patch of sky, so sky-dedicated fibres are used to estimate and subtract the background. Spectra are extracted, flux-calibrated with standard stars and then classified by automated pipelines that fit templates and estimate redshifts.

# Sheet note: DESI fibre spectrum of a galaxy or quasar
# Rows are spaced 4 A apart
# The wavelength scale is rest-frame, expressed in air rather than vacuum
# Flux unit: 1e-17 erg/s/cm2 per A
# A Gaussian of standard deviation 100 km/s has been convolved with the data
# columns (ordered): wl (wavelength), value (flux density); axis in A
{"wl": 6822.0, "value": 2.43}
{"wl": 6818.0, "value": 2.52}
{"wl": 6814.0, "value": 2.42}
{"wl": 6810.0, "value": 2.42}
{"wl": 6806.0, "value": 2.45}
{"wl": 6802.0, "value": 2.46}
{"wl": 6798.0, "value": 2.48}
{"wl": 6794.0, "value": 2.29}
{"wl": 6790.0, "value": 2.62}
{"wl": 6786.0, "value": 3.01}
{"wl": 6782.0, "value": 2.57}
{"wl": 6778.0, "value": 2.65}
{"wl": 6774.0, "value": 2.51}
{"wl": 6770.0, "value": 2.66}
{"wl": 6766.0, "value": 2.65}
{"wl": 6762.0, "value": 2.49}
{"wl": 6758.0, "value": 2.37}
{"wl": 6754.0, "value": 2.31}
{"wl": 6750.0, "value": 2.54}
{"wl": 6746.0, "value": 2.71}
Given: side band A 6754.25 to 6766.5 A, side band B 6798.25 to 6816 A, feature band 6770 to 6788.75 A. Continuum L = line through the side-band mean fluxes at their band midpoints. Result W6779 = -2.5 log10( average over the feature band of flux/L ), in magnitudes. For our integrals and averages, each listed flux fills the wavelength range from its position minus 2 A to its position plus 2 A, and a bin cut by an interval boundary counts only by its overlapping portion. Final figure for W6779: -0.10 mag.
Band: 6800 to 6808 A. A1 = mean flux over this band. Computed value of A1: 2.46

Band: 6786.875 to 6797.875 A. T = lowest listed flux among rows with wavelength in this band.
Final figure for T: 2.29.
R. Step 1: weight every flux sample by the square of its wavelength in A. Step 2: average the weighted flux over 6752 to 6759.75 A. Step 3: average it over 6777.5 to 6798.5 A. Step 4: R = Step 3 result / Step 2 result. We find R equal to 1.13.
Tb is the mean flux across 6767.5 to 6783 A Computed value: 2.6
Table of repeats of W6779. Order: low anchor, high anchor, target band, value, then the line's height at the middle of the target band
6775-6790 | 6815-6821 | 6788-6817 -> 0.058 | 2.59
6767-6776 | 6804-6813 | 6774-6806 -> -0.024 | 2.51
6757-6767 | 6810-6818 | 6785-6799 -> -0.047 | 2.47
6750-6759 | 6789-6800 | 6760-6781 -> -0.079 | 2.41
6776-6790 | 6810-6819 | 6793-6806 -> 0.068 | 2.58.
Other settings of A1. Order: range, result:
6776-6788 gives 2.74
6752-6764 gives 2.39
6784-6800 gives 2.6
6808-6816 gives 2.42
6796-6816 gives 2.45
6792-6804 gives 2.41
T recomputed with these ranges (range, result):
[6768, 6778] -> 2.51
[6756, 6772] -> 2.37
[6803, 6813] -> 2.42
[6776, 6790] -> 2.57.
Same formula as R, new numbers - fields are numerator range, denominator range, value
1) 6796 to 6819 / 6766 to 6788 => 0.93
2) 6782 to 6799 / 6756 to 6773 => 1.03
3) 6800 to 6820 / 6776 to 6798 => 0.95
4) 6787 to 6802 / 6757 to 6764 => 1.04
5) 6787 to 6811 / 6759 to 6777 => 0.97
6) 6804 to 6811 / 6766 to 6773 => 0.94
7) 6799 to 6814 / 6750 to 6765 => 1.02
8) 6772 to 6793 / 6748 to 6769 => 1.08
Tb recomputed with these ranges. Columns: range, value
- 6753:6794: 2.58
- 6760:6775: 2.58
